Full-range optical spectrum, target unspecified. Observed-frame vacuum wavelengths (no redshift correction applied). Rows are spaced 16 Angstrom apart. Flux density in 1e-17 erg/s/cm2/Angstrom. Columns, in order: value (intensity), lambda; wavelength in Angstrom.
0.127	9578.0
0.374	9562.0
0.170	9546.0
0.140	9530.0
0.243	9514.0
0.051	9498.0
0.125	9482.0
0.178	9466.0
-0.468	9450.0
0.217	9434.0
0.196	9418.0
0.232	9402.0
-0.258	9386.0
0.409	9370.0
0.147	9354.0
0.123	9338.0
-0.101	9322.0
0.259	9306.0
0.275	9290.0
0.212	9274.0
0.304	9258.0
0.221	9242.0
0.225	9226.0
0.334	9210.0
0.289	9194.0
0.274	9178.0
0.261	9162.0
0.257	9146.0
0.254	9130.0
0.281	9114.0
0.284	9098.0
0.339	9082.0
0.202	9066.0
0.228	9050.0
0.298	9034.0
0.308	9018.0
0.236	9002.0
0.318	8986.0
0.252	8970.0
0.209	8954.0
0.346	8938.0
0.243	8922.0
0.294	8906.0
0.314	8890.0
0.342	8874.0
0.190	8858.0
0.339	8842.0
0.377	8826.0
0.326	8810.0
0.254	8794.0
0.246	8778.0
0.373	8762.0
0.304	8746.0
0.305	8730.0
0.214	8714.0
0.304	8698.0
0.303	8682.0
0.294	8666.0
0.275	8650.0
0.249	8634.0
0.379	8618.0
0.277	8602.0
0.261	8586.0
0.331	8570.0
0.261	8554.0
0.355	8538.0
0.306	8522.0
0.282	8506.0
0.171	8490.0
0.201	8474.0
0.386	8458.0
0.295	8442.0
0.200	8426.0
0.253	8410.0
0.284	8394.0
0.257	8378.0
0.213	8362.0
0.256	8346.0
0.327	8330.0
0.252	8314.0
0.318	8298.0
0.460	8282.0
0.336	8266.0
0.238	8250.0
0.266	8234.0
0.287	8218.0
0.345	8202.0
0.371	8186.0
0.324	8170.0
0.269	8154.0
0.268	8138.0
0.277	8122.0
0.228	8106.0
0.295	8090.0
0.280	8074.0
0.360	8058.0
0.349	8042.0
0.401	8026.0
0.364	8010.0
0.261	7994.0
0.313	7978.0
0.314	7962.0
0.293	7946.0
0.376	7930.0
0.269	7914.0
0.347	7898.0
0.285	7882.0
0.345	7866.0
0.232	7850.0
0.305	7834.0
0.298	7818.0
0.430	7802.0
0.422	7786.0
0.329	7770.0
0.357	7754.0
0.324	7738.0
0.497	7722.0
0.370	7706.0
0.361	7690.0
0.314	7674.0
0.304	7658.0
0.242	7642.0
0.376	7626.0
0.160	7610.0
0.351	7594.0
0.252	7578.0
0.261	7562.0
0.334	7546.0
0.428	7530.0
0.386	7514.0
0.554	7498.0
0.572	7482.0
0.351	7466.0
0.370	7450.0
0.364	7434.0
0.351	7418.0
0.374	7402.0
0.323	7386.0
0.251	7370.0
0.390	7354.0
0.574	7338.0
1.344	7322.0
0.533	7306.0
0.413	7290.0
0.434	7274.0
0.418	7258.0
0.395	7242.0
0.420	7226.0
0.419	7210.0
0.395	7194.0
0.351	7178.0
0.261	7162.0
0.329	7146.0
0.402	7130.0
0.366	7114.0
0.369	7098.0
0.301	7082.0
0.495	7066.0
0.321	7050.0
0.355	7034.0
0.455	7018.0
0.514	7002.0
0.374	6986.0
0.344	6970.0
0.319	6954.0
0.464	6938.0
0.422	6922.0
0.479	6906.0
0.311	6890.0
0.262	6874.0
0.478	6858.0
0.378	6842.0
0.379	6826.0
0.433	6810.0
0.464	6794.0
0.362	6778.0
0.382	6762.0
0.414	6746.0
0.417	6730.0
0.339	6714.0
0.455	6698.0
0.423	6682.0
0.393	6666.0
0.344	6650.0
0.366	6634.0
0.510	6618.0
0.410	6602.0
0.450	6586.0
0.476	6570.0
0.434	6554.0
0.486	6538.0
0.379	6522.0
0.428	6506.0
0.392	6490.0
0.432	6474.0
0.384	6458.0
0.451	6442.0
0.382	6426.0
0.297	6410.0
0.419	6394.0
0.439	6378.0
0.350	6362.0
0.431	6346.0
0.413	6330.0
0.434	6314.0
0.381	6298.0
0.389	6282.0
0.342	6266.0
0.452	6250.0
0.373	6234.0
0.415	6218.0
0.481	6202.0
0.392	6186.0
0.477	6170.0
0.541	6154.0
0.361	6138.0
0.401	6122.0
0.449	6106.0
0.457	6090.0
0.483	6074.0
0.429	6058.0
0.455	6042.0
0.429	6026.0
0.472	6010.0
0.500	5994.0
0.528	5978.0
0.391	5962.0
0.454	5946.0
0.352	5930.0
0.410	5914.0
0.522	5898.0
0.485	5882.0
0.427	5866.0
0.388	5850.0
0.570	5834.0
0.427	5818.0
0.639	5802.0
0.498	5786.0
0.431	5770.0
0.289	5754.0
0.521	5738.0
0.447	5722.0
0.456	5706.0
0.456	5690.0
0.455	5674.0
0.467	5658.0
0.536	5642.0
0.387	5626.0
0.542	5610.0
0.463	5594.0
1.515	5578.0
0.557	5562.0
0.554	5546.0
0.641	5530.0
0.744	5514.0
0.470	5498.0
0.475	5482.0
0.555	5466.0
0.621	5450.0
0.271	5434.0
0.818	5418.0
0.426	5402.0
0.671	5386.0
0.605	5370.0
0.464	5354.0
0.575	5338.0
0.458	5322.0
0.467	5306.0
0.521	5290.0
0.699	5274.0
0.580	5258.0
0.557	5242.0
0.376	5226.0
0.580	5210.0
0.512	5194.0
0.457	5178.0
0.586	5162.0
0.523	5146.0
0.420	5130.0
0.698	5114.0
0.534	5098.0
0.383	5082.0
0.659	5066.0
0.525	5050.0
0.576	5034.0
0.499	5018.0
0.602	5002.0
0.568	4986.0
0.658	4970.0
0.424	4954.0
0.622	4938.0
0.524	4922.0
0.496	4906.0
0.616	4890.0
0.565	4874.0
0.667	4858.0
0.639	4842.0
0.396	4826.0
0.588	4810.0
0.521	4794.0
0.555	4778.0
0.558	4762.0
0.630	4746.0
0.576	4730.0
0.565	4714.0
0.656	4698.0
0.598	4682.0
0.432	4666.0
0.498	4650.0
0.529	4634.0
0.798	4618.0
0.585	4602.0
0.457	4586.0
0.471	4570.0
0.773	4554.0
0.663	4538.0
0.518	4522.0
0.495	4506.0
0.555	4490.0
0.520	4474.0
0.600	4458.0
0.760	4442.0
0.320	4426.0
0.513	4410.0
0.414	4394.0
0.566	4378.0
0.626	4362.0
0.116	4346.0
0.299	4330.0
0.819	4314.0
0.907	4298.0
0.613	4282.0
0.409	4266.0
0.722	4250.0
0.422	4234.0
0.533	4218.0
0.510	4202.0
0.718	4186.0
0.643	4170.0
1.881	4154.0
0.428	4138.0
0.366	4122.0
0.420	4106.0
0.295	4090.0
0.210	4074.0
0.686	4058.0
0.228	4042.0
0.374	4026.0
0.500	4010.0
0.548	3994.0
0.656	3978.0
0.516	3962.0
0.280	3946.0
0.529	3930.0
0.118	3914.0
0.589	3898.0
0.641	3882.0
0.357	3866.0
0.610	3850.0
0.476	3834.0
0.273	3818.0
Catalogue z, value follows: 0.11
